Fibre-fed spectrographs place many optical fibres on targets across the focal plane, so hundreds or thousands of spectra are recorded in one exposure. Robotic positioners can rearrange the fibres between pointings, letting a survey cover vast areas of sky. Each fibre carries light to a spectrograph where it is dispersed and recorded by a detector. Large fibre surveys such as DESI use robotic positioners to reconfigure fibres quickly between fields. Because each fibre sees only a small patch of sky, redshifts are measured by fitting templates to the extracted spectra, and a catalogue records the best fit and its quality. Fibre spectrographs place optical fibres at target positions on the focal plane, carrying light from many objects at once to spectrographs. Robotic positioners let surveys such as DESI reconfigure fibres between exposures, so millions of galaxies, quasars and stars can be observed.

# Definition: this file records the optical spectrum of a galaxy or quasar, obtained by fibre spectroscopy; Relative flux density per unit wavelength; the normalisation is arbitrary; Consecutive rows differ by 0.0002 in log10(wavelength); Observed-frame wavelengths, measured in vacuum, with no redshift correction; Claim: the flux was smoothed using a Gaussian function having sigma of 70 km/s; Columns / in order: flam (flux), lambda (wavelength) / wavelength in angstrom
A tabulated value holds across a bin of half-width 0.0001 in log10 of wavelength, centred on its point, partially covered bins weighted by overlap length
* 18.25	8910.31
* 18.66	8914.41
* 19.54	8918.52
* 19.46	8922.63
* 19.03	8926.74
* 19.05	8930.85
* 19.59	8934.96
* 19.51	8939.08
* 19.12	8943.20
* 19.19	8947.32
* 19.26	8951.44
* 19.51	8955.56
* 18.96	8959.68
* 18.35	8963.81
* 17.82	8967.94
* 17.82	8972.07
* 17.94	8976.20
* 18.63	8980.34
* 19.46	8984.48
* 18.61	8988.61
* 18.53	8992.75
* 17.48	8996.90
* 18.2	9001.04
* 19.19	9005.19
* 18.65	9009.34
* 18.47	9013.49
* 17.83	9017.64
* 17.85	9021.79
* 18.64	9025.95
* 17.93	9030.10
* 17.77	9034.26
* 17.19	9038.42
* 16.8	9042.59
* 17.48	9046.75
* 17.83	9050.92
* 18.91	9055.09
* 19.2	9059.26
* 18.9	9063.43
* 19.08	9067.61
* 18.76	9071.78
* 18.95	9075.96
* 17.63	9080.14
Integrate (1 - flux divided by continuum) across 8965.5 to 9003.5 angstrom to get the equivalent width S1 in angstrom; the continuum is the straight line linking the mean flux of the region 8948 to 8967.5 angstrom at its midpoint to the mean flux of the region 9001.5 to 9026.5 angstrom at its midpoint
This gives 0.8 angstrom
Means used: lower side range 18.9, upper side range 18.4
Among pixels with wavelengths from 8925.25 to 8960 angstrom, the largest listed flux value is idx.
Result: 19.59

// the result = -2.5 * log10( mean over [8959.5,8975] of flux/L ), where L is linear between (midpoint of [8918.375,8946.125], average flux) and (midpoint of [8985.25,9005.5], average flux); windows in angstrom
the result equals 0.04 mag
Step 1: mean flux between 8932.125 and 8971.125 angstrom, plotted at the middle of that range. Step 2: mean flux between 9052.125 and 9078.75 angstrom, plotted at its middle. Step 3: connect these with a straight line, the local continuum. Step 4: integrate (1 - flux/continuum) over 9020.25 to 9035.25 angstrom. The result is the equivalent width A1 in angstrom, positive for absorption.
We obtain 0.7 angstrom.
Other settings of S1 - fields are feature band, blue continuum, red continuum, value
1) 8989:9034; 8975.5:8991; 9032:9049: -0.6 angstrom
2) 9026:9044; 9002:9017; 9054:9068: 1.2 angstrom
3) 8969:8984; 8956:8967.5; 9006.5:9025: 0.2 angstrom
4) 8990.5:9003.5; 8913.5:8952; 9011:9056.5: 0.2 angstrom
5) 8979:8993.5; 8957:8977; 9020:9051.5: -0.6 angstrom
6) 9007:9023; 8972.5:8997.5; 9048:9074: 0.3 angstrom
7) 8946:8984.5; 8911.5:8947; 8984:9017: 0.4 angstrom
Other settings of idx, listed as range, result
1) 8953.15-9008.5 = 19.51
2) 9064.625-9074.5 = 19.08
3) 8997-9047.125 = 19.19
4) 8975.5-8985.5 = 19.46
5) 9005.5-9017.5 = 18.65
